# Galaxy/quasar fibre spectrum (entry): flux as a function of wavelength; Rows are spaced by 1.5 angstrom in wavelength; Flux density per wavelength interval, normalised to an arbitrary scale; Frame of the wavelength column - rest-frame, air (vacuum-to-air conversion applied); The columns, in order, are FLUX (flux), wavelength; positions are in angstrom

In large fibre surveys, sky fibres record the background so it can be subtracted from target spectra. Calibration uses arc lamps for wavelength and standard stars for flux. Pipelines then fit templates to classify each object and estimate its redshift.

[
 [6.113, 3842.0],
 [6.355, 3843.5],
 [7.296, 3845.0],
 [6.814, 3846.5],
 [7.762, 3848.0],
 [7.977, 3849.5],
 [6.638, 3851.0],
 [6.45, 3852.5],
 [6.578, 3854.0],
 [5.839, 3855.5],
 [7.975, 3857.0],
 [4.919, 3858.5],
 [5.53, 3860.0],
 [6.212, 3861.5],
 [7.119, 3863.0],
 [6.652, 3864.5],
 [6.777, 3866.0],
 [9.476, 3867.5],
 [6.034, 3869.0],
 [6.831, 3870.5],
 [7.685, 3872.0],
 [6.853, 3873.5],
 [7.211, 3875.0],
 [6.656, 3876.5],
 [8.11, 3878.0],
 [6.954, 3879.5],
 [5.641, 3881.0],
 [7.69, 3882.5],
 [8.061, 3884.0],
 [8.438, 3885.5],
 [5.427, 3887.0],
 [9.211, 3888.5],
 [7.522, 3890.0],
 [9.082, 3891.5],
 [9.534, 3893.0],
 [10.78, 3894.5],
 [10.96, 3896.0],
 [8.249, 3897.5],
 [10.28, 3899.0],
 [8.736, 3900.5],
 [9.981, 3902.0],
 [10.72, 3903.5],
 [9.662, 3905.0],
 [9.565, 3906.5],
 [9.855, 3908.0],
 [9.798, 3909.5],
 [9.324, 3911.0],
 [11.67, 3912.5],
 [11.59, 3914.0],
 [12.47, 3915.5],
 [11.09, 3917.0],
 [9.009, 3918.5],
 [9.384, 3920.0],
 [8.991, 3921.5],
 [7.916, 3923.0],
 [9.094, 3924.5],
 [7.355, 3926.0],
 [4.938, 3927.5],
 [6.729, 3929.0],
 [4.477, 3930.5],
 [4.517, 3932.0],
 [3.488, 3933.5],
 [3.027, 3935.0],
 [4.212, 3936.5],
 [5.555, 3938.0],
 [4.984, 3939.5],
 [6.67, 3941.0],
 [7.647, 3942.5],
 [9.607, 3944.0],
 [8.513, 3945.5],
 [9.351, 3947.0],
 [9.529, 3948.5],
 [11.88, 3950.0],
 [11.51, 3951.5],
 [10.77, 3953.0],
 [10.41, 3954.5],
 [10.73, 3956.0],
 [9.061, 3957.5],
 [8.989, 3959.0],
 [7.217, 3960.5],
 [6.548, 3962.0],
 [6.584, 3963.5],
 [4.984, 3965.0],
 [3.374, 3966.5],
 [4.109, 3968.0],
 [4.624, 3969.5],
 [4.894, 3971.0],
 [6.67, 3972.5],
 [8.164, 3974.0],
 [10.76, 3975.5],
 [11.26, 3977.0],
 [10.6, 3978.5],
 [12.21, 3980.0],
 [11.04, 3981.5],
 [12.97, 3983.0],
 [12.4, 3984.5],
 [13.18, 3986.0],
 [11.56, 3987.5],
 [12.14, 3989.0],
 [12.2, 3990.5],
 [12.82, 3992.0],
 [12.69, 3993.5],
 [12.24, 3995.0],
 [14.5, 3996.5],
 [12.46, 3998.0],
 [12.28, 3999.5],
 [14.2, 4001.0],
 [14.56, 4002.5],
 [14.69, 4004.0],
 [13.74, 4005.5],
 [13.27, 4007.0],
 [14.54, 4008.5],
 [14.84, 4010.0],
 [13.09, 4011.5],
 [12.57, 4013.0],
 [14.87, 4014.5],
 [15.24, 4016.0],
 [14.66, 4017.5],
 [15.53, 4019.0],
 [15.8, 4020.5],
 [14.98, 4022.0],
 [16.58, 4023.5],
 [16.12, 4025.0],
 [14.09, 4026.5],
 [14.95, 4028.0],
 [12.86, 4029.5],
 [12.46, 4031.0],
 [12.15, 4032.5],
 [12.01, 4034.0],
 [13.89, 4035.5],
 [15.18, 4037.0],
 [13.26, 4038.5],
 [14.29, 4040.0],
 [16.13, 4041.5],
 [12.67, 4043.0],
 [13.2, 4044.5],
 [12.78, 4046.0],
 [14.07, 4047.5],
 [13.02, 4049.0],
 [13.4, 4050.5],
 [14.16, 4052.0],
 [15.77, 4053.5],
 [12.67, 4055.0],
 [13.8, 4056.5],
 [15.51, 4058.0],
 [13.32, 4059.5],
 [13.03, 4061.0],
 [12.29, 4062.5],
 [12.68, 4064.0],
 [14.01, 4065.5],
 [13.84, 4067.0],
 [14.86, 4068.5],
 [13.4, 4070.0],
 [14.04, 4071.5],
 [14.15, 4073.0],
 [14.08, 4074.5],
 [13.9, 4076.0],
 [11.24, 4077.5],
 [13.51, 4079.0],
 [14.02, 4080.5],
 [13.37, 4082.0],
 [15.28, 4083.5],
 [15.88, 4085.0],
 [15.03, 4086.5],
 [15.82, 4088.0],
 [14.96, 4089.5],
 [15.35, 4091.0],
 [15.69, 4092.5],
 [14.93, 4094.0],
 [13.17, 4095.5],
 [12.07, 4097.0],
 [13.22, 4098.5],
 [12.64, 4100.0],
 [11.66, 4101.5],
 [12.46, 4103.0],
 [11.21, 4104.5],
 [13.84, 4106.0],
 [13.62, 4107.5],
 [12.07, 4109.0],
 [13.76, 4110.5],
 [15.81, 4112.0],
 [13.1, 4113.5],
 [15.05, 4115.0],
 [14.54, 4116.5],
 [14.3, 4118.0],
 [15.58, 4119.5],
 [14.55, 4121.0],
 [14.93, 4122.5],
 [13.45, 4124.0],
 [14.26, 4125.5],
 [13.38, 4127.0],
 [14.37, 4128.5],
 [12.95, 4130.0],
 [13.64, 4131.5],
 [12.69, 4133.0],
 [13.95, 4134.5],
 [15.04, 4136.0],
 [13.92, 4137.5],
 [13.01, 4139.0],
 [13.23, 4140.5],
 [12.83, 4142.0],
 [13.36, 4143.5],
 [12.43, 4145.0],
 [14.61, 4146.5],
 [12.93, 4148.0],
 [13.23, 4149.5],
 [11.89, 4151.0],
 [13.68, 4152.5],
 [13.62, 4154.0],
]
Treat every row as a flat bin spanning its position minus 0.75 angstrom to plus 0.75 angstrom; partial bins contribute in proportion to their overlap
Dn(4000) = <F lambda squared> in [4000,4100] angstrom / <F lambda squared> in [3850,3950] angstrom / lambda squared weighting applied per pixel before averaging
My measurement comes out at 1.9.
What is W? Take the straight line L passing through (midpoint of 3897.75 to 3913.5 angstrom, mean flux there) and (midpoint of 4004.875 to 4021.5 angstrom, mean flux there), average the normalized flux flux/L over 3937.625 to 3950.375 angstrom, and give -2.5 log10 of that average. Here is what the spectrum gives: 0.38 mag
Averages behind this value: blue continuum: 9.93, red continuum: 14.4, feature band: 8.16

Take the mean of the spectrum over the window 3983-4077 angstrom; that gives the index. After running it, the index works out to 13.8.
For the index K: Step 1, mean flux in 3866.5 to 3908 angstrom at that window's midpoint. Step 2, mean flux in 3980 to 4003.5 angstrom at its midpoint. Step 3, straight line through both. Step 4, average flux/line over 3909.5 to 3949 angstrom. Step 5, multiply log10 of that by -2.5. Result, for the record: 0.28 mag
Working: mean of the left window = 8.36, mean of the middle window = 7.76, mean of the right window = 12.8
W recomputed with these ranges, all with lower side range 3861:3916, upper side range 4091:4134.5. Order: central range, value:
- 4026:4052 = -0.132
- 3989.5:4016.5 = -0.209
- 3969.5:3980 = 0.213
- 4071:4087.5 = -0.091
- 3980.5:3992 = -0.137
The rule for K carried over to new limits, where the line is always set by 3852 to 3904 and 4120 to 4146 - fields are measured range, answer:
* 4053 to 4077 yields -0.14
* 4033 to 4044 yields -0.21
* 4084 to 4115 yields -0.08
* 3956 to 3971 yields 0.46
